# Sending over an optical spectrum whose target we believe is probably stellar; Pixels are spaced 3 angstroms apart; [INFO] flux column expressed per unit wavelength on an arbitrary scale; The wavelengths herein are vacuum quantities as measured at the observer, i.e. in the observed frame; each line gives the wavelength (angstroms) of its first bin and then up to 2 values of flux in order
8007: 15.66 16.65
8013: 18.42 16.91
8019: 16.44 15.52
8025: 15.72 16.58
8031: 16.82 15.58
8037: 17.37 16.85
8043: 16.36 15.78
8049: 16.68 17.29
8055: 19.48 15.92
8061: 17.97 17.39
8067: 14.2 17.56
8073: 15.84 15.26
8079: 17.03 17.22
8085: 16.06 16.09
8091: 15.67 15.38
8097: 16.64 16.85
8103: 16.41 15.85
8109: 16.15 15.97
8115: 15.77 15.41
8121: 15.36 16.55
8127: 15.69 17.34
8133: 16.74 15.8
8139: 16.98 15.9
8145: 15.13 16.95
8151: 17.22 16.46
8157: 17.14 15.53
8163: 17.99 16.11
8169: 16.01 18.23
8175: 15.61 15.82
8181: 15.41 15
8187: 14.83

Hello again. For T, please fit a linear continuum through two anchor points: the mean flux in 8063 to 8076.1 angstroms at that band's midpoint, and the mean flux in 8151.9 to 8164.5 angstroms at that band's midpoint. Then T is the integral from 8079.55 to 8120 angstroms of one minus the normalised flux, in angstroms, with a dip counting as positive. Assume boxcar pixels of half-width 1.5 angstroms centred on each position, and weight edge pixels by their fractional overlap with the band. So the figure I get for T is 0.50 angstroms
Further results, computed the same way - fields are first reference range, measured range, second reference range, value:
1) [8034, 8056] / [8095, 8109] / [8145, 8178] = 0.3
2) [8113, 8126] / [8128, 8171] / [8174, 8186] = -2.6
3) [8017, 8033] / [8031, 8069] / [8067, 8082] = -1.2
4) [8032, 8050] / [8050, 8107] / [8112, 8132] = -1.0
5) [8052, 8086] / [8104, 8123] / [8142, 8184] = 0.9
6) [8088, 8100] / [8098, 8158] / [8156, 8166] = 0.5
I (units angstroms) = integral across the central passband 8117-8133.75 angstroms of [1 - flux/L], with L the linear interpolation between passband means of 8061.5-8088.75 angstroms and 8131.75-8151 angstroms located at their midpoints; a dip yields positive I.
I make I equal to 0.2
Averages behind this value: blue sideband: 16.4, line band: 16.2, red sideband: 16.3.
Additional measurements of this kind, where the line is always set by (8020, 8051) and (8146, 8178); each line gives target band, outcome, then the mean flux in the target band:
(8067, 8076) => 0.2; 16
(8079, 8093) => 0.1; 16.3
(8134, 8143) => 0.2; 16.3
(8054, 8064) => -0.8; 17.6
